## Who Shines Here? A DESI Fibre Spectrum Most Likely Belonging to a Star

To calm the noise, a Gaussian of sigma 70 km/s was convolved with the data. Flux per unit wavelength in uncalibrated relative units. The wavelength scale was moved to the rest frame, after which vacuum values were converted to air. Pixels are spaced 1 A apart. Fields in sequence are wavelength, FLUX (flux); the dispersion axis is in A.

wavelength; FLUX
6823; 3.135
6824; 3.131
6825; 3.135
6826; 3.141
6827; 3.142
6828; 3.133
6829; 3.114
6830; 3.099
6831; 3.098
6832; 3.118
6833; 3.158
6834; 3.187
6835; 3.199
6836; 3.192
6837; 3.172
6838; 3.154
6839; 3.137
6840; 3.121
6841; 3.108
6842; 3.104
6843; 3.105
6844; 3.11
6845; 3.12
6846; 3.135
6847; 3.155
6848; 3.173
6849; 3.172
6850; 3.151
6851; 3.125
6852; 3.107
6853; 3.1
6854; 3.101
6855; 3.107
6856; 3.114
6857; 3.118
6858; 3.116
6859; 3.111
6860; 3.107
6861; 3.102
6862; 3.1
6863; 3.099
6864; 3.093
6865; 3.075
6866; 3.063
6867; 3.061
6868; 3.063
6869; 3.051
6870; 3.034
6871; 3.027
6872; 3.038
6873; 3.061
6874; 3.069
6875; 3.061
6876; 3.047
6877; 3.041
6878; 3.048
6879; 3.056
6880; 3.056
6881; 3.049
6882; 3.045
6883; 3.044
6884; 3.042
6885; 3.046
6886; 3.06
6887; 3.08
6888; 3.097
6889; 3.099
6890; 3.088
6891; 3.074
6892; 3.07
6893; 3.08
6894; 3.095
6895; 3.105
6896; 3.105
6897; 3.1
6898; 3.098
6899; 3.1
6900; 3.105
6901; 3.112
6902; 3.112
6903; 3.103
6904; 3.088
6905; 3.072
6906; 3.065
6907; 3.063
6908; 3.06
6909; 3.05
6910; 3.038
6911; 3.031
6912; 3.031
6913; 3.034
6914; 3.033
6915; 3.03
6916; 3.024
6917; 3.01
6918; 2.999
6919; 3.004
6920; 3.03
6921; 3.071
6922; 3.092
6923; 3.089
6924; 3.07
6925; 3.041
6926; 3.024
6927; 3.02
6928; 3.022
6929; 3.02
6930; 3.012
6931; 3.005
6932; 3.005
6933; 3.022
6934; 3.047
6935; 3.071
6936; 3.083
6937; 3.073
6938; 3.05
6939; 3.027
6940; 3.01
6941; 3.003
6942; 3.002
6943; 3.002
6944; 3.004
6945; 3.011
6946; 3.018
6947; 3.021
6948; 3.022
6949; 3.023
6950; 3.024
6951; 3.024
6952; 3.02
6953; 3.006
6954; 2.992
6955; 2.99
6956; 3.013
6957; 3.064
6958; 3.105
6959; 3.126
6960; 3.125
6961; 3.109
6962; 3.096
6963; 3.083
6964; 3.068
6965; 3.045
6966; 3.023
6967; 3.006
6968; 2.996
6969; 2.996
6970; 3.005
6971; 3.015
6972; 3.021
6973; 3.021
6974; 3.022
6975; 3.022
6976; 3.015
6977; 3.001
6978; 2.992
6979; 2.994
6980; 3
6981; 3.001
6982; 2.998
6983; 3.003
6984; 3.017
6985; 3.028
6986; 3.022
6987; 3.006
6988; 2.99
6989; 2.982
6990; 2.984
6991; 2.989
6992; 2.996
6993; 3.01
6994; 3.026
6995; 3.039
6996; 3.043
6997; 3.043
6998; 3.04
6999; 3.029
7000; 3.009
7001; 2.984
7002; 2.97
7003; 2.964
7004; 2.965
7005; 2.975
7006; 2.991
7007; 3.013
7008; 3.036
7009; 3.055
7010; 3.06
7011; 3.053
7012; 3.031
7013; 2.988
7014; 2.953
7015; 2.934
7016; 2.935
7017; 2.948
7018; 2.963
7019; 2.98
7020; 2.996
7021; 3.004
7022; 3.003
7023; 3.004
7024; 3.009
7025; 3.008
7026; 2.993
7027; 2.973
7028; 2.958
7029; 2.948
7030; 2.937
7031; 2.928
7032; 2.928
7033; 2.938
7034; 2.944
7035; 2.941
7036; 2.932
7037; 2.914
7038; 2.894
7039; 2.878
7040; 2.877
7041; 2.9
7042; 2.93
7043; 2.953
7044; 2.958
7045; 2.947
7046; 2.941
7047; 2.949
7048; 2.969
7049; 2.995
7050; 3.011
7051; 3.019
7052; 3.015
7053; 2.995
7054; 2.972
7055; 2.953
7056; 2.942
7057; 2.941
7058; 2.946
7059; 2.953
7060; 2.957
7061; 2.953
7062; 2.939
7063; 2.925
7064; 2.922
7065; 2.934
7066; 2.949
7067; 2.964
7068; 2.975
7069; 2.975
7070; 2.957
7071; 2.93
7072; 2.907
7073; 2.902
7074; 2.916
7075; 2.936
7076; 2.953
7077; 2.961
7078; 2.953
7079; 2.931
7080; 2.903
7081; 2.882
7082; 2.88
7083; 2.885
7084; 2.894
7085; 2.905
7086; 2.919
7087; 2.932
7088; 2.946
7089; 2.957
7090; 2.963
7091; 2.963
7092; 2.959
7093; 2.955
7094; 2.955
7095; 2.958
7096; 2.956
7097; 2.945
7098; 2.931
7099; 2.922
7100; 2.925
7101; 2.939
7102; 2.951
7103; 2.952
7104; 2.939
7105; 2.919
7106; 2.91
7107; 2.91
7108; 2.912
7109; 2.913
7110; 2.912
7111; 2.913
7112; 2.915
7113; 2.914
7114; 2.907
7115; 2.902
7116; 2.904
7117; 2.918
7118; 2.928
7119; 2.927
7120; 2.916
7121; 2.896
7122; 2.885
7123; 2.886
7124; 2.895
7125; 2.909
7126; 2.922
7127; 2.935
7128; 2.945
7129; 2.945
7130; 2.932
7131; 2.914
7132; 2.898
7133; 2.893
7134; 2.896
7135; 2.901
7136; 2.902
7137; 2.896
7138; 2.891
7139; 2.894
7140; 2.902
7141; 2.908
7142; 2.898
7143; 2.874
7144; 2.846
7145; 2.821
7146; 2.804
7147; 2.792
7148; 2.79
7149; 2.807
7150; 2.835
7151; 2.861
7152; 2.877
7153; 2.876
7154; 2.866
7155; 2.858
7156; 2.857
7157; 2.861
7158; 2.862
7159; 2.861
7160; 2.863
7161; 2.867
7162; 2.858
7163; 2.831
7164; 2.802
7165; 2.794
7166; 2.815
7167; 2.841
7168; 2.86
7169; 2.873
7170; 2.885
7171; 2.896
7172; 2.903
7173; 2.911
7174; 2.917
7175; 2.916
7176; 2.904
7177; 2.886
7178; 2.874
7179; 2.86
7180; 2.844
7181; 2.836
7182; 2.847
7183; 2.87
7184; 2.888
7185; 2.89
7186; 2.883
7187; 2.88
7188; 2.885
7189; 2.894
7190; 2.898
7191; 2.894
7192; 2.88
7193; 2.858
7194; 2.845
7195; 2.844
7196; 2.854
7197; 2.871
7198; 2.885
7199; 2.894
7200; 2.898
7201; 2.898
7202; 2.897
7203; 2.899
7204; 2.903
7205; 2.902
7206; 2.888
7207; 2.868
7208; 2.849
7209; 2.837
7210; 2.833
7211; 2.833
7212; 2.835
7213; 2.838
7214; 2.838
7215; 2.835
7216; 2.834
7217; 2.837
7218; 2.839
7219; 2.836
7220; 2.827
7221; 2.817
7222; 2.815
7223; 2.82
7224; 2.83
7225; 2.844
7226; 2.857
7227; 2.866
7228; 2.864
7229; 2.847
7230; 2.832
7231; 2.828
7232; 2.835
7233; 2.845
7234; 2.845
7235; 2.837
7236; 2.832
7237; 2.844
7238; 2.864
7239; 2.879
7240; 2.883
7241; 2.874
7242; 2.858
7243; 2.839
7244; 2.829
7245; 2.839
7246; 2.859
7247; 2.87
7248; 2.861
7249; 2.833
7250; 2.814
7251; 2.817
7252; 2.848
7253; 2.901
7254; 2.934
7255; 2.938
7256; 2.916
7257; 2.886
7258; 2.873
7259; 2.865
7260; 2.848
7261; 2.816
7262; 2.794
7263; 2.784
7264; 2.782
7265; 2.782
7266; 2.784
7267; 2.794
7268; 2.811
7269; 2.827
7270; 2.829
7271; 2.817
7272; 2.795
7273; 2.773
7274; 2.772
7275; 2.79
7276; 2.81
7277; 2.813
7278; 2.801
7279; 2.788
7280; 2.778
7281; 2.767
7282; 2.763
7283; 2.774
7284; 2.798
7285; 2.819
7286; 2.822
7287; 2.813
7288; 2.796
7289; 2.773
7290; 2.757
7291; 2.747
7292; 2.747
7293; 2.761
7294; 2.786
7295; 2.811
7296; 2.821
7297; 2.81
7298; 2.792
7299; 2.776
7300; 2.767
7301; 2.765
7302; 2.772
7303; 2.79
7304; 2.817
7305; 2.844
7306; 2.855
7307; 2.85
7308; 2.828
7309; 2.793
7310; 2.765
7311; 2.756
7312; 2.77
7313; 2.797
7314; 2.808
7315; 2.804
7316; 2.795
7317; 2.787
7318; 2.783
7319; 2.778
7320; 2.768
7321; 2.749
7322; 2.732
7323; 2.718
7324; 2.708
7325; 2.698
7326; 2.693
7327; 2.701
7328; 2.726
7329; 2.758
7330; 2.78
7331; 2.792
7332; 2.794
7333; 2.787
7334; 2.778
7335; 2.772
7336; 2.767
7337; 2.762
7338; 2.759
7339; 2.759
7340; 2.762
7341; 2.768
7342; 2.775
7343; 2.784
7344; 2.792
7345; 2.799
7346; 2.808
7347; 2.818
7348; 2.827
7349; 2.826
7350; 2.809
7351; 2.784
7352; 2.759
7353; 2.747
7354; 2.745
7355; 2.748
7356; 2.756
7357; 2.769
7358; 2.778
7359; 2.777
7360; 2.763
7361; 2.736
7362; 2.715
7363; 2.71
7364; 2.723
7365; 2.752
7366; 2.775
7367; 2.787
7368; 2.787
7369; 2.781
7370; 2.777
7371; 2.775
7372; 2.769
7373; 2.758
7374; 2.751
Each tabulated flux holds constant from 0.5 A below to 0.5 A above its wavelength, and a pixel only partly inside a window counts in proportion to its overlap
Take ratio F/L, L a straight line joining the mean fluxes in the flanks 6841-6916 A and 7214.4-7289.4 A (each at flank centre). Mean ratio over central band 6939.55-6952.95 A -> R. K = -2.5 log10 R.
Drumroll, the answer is 0.01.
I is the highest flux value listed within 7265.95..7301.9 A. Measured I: 2.829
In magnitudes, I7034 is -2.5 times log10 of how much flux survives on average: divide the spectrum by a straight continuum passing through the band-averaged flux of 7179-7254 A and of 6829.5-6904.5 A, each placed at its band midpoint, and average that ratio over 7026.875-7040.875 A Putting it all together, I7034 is 0.02 mag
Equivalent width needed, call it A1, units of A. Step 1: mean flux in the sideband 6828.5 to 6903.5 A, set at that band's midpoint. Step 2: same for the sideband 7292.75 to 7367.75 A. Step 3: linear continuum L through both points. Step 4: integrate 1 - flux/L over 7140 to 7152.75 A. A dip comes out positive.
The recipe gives 0.25 A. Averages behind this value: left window 3.1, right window 2.77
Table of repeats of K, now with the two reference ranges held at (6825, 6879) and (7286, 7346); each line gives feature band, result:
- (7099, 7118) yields 0.00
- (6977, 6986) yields 0.00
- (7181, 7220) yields 0.00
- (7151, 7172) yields 0.01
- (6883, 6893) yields 0.00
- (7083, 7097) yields 0.00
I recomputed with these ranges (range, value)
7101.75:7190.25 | 2.952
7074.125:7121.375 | 2.963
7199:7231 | 2.903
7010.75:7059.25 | 3.053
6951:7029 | 3.126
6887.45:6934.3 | 3.112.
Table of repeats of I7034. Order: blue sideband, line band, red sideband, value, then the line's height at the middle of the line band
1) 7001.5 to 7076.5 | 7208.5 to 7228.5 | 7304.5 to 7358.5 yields 0.004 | 2.85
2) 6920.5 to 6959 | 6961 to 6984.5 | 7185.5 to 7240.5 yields -0.003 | 3.01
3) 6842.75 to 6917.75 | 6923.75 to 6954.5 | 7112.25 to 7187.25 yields 0.004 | 3.04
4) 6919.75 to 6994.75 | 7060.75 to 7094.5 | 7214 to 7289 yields 0.005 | 2.95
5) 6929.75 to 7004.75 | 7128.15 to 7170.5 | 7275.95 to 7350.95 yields 0.011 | 2.9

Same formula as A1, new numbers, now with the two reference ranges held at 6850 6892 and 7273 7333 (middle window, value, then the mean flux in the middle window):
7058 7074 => 0.00 A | 2.94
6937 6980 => -0.19 A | 3.03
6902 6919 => 0.01 A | 3.05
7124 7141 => -0.08 A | 2.91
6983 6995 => -0.04 A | 3.01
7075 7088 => 0.06 A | 2.92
